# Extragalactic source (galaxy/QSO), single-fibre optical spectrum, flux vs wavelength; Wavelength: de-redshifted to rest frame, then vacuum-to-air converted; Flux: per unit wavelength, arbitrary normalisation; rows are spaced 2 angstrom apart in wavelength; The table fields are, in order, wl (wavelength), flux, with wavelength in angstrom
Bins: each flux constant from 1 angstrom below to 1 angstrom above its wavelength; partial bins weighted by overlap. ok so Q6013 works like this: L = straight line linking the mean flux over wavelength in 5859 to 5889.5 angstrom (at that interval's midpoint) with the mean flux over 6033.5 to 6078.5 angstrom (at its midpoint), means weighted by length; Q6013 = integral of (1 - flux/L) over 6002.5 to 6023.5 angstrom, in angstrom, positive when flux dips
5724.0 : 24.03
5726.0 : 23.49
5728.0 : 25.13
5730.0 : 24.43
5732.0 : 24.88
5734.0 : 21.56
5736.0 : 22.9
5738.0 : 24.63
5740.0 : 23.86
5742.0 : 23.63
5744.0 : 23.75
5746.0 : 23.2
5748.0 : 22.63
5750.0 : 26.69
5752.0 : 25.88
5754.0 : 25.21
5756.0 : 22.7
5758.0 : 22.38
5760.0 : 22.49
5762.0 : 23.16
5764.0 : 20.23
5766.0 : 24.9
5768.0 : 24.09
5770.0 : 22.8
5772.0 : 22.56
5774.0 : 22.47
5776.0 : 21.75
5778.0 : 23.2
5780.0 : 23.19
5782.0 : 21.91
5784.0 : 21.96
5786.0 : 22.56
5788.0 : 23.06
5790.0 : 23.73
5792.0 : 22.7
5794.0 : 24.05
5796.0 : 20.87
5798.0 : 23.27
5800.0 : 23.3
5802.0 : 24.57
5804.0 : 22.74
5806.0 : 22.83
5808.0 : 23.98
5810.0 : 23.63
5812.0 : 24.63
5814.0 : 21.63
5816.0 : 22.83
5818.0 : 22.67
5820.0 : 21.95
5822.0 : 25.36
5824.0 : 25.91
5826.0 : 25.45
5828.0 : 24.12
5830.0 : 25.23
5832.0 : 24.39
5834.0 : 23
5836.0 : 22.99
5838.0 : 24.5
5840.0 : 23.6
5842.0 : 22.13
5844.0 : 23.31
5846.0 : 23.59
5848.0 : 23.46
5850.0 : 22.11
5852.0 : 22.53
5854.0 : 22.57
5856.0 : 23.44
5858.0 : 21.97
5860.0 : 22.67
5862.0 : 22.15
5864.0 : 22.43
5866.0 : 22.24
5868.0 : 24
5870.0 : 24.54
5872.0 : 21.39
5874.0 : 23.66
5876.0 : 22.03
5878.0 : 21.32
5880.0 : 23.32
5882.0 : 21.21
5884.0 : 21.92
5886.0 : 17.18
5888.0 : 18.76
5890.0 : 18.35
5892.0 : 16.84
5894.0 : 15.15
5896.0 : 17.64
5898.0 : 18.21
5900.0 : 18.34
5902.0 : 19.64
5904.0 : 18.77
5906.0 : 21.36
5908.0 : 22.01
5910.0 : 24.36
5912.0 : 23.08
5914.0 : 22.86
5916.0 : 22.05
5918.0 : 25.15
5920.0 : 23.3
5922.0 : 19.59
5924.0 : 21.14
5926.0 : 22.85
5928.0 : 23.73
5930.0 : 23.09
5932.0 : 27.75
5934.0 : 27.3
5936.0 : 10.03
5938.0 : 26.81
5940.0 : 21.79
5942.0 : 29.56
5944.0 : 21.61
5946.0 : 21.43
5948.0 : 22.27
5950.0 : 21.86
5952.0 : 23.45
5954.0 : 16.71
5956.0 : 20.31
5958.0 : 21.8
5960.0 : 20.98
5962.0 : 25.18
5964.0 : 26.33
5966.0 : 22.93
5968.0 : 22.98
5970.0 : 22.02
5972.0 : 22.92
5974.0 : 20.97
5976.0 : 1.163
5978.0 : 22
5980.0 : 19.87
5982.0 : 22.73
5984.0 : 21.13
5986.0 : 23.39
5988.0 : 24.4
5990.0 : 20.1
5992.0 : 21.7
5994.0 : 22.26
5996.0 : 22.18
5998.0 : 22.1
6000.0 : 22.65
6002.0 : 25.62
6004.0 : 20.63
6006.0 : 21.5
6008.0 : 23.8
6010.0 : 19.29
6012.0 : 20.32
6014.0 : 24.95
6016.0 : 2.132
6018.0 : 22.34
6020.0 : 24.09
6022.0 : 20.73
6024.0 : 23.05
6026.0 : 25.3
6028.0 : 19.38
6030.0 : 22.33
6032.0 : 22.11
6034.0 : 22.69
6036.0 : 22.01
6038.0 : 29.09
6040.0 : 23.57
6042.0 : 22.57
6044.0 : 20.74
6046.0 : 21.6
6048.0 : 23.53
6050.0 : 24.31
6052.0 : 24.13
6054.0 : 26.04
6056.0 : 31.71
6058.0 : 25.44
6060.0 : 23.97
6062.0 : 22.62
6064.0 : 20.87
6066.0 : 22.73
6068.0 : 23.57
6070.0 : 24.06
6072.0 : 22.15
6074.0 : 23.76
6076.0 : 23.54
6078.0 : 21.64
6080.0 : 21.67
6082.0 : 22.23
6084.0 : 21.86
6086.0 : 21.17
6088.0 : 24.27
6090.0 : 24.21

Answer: 2.8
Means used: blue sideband 21.9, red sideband 23.8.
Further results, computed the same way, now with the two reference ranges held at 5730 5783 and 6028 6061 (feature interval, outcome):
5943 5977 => 4.2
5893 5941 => 4.5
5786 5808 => 0.3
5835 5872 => 0.9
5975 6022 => 6.7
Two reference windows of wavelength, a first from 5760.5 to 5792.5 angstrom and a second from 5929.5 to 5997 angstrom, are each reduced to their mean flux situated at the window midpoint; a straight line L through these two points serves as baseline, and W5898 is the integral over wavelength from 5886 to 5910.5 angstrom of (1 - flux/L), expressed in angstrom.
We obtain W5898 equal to 3.5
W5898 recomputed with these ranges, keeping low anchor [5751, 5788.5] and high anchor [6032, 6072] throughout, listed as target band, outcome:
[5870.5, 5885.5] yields 0.8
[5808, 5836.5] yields -0.9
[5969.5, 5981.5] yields 2.8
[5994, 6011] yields 1.1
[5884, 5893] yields 2.0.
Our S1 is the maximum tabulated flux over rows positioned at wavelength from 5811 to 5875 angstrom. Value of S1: 25.91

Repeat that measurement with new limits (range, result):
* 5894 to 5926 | 25.15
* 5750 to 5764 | 26.69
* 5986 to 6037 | 25.62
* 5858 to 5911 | 24.54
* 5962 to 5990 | 26.33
